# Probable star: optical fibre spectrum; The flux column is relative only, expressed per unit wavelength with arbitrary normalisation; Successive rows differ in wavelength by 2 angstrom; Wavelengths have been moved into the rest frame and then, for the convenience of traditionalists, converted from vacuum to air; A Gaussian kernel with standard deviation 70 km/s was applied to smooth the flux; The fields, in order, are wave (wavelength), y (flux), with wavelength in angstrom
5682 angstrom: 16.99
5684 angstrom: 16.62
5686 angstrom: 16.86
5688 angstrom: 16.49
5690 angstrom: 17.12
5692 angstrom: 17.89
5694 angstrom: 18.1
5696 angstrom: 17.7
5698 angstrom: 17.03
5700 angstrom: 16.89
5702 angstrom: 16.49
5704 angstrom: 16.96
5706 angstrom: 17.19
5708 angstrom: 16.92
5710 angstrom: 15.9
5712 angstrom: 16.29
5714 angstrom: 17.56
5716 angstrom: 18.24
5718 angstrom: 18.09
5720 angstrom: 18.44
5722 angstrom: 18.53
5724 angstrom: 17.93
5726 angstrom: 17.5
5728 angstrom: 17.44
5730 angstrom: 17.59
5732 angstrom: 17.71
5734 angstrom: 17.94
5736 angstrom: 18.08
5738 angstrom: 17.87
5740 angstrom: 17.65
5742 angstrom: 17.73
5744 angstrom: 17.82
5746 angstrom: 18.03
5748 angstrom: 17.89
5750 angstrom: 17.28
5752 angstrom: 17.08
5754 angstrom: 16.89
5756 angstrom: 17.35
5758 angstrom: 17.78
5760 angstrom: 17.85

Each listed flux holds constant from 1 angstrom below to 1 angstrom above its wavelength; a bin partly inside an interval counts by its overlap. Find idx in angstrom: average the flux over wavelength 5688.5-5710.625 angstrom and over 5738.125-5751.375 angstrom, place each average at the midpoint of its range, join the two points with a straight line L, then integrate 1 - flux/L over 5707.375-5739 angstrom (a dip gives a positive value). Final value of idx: -0.4 angstrom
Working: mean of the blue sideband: 17.1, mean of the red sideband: 17.7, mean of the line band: 17.6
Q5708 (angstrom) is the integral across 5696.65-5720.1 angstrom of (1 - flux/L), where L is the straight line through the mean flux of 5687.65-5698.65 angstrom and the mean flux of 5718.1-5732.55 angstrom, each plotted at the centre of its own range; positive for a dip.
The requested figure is 0.7 angstrom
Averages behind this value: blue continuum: 17.5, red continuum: 17.9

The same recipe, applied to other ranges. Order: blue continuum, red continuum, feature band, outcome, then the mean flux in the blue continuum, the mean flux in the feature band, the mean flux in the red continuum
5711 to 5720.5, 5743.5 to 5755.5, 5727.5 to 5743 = -0.17 angstrom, 17.7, 17.8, 17.5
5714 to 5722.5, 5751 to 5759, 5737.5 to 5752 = -0.13 angstrom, 18.2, 17.7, 17.3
